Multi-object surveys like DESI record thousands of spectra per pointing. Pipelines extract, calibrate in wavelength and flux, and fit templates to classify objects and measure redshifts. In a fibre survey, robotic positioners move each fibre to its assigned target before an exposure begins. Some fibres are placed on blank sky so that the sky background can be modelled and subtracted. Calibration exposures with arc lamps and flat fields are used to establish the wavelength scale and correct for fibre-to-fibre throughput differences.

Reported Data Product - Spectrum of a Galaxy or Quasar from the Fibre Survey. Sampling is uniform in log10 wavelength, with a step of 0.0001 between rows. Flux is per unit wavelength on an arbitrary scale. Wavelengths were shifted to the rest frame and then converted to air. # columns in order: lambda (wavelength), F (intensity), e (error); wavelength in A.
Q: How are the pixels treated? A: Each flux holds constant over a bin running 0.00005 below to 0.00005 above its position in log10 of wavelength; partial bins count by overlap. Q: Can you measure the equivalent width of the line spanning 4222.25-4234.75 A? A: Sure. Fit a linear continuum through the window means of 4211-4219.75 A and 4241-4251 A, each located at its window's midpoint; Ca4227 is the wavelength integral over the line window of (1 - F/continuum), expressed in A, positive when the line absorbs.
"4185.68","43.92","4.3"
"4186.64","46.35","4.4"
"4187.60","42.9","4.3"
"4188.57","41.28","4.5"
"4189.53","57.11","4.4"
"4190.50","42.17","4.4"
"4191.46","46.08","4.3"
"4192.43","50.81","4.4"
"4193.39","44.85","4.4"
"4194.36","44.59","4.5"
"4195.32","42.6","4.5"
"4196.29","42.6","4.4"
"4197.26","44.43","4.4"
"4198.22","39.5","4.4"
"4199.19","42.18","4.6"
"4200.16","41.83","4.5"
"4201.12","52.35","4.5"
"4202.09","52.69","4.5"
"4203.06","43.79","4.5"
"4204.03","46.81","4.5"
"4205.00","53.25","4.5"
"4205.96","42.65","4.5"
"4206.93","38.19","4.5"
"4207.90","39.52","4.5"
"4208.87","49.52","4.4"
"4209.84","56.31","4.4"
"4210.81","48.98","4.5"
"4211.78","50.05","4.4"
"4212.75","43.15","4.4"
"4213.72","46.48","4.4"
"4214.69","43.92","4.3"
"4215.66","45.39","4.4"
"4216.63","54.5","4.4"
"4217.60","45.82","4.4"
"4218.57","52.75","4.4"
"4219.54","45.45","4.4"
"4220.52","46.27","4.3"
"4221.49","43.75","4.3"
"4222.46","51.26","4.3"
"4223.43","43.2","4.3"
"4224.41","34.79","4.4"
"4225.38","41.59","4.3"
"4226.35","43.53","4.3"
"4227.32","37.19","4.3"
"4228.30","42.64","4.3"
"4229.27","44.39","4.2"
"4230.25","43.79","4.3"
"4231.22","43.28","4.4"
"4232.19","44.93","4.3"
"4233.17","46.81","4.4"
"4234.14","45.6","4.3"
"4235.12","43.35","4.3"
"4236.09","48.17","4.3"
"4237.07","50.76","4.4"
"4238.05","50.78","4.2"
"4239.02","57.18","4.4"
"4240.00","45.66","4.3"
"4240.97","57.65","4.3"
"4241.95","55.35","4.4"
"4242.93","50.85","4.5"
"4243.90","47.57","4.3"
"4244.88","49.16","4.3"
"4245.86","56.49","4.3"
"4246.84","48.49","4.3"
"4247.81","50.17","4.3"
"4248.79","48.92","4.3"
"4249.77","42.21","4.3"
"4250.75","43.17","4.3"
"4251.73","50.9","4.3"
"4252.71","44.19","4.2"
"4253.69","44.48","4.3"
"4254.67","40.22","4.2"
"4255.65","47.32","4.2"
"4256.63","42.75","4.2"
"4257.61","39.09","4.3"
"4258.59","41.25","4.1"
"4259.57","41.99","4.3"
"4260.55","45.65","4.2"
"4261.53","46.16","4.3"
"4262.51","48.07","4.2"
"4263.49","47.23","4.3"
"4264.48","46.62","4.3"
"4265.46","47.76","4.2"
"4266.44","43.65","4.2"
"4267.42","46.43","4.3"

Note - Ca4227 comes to 1.4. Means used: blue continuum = 47.6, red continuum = 49.7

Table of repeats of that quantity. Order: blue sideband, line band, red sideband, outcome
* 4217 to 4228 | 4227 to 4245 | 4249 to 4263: -1.4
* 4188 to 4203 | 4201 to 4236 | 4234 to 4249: 1.7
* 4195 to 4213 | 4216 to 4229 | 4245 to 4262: 0.3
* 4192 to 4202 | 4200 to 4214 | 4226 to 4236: -0.8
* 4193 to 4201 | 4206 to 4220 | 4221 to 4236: -1.2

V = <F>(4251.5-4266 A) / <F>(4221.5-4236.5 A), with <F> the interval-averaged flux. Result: 1.0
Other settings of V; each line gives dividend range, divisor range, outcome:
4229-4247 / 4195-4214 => 1.07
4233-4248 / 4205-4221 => 1.07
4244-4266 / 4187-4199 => 1.03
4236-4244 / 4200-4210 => 1.11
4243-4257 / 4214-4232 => 1.05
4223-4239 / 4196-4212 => 0.96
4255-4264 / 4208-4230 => 0.97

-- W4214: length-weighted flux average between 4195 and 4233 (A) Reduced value 45.3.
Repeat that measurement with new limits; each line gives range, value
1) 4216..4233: 44.7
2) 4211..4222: 47.1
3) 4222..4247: 47.1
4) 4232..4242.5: 49.8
